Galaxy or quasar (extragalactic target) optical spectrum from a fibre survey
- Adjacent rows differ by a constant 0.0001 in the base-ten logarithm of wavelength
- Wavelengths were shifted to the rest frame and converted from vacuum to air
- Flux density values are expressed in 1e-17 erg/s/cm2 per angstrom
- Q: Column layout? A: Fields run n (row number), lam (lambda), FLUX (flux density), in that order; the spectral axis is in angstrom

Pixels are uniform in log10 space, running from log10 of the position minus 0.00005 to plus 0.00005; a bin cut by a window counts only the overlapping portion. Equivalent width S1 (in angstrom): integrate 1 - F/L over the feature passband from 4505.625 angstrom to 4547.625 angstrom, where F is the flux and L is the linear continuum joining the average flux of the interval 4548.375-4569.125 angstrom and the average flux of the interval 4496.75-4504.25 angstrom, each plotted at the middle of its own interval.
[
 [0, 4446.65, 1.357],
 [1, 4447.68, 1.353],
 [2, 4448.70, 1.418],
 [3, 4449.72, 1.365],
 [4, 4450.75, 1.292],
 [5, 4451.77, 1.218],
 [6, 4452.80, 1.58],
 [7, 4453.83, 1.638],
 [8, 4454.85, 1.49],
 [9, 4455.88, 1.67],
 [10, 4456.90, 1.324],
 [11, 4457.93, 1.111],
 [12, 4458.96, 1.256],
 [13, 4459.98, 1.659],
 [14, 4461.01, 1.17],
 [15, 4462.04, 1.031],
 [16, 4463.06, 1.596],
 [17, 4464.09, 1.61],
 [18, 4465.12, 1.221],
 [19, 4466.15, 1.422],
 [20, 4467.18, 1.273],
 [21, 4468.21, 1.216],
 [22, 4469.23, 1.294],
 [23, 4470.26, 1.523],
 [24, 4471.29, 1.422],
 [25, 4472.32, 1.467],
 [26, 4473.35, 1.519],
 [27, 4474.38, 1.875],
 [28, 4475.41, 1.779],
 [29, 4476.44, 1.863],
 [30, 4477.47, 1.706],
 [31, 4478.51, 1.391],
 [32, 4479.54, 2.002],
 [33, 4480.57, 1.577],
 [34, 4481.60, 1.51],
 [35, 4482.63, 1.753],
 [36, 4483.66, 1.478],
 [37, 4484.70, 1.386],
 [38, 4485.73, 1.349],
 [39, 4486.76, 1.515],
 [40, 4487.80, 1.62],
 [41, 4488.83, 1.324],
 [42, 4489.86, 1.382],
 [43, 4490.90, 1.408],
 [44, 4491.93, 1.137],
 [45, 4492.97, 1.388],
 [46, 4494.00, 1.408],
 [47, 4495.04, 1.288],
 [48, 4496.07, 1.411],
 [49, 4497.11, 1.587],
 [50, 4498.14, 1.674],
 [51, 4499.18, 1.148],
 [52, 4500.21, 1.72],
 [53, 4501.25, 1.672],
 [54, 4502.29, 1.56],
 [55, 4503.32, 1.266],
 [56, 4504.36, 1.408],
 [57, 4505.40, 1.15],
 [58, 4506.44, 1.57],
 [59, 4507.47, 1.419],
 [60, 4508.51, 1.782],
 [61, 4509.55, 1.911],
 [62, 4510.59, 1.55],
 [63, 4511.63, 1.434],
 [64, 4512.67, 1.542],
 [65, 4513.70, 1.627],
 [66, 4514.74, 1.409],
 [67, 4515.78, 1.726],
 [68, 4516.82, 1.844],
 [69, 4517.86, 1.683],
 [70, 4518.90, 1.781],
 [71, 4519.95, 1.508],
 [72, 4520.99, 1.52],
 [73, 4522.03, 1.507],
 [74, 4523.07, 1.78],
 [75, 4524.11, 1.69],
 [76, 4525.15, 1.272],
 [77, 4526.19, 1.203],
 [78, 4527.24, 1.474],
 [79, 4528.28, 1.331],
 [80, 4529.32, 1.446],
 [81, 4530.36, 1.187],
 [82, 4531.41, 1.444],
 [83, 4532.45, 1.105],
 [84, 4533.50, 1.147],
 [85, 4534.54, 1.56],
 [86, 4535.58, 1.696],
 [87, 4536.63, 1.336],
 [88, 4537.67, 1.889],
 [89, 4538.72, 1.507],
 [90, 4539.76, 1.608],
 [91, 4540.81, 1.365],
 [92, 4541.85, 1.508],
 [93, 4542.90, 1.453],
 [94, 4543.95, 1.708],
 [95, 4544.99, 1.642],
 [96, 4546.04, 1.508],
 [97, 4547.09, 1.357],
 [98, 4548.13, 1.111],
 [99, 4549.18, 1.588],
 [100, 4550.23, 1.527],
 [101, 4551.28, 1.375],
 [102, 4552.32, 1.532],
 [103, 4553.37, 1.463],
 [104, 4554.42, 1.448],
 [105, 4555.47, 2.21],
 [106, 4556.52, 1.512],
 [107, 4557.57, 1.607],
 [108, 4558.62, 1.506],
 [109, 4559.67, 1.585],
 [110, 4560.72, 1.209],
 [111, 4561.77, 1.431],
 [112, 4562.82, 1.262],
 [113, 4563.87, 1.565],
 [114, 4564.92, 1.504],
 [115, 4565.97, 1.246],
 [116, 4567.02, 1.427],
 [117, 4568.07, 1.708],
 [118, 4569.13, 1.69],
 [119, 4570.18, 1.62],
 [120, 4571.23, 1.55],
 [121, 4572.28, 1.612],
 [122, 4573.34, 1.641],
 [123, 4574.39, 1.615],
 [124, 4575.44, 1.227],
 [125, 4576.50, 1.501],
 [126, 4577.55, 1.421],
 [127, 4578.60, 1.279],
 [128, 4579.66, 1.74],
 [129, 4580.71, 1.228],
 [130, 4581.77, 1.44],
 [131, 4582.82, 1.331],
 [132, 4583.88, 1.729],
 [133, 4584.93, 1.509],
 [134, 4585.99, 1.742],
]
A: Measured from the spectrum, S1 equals -0.3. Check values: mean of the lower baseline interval 1.51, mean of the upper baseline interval 1.51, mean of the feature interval 1.52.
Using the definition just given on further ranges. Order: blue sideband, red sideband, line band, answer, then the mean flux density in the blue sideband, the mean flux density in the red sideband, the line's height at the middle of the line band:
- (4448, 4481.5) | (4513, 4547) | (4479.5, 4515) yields 0.0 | 1.47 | 1.51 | 1.49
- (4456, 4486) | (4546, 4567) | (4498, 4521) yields -1.3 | 1.48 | 1.48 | 1.48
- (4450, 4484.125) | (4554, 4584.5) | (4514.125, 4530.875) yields -0.3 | 1.48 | 1.51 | 1.5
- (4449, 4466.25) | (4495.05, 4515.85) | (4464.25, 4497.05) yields -0.7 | 1.39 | 1.52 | 1.45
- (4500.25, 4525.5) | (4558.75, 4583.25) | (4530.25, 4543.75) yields 0.6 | 1.57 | 1.47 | 1.53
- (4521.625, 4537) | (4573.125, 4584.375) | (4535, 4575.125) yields -2.5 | 1.41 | 1.46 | 1.44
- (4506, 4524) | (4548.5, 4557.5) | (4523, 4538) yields 1.7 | 1.63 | 1.57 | 1.6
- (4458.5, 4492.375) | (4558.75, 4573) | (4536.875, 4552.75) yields -0.2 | 1.48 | 1.5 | 1.49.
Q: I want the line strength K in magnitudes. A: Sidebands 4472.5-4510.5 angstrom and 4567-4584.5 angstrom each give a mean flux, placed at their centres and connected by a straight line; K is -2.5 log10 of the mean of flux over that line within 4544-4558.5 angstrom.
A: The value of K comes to -0.01 mag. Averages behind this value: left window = 1.53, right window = 1.52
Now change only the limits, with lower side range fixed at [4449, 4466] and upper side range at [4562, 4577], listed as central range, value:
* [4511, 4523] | -0.11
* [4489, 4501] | 0.01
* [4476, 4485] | -0.16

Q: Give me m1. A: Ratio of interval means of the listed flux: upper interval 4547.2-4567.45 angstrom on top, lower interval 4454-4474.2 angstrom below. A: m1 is 1.1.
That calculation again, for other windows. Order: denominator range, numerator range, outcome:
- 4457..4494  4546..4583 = 1.02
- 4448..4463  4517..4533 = 1.06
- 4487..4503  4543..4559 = 1.06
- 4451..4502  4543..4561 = 1.04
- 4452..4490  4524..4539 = 0.95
